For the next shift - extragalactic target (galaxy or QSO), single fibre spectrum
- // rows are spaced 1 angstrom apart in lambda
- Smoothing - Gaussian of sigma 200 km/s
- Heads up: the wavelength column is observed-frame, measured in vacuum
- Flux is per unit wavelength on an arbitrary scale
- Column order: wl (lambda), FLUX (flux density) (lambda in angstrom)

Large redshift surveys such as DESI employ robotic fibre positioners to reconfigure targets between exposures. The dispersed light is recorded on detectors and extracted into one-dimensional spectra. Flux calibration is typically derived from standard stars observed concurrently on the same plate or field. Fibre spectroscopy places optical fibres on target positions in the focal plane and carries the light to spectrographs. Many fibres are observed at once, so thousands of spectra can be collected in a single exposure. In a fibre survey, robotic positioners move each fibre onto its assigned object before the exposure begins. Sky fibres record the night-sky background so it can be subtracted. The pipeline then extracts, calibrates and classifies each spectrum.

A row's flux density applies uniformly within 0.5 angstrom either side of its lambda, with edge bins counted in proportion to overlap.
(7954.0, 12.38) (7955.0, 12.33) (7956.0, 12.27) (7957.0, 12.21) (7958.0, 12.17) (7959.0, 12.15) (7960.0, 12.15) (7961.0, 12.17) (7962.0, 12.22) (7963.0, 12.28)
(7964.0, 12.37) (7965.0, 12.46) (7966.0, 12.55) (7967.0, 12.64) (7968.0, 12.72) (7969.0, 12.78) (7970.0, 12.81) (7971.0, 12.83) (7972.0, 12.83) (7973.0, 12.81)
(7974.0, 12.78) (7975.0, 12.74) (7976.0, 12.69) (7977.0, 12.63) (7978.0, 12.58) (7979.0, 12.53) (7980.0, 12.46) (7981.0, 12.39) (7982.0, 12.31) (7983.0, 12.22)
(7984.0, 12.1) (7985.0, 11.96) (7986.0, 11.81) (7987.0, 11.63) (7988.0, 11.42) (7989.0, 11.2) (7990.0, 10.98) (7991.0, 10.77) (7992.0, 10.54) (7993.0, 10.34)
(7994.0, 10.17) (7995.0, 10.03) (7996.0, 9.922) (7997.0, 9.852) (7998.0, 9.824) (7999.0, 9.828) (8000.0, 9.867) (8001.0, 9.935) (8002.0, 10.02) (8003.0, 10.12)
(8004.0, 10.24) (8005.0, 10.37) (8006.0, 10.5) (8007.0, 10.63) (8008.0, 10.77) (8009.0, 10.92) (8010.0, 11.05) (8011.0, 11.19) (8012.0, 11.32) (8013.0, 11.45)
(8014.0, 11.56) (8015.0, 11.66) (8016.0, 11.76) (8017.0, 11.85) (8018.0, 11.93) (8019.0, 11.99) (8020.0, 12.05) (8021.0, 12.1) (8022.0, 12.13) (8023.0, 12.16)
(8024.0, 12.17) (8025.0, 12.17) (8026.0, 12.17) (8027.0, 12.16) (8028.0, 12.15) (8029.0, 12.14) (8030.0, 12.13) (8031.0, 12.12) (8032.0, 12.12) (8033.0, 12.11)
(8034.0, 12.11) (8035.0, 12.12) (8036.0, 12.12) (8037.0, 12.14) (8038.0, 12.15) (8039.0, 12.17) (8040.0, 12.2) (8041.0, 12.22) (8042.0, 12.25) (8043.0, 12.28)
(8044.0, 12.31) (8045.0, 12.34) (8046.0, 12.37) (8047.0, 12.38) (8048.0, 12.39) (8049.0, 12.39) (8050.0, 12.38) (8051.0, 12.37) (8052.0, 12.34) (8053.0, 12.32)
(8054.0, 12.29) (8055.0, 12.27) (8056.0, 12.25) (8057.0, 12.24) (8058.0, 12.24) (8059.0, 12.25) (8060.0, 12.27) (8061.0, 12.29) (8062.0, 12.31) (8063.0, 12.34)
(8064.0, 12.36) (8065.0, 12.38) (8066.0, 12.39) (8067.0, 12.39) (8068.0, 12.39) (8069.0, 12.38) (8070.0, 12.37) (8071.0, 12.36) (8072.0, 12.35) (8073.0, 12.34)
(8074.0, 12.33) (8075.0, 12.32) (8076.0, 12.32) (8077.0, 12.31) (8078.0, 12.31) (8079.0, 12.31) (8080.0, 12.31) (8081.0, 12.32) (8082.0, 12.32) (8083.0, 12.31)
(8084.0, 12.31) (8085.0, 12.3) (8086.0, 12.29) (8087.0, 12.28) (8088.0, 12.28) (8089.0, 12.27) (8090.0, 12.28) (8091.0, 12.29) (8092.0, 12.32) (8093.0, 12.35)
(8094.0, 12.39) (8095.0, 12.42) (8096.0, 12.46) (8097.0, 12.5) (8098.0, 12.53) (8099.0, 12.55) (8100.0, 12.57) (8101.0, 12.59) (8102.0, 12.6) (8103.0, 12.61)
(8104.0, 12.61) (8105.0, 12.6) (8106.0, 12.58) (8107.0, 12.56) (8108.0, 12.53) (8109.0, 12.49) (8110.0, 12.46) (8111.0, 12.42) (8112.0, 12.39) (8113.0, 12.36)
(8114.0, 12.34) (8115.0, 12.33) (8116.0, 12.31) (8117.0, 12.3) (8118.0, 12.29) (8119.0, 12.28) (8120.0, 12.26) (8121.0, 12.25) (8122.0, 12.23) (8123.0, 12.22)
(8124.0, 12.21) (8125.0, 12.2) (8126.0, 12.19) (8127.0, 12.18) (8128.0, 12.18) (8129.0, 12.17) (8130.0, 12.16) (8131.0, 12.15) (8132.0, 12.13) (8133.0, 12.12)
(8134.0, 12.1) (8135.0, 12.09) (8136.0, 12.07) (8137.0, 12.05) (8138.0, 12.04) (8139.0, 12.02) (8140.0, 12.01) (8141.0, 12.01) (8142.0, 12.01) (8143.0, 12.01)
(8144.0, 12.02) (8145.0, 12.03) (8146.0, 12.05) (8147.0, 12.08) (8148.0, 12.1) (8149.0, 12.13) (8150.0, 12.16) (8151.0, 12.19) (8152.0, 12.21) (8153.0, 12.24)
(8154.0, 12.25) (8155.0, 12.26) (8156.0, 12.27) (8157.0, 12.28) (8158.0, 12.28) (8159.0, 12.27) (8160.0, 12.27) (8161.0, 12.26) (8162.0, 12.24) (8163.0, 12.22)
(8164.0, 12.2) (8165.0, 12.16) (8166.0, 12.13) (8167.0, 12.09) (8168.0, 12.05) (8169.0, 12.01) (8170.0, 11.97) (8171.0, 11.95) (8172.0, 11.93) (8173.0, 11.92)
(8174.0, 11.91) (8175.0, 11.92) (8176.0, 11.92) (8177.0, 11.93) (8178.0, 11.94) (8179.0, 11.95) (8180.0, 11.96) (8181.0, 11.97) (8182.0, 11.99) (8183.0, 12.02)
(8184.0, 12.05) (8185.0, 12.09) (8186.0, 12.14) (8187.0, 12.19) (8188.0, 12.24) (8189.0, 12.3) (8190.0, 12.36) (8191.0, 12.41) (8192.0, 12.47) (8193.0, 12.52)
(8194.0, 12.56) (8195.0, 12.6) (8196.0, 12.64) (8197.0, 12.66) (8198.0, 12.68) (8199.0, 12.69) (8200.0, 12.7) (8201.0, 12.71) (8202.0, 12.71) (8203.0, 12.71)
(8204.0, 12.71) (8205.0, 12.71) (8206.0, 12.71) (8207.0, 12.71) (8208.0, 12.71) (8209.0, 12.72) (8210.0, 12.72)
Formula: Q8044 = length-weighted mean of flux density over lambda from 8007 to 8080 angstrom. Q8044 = 12.1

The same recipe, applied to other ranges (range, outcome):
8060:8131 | 12.4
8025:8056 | 12.2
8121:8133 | 12.2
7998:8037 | 11.4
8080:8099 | 12.3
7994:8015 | 10.5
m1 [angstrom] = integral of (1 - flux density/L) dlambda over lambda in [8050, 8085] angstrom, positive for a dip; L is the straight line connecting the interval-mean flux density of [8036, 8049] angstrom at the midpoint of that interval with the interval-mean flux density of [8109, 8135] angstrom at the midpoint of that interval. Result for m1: -0.2 angstrom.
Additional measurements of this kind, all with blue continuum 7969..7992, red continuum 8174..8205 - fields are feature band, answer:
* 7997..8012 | 2.2 angstrom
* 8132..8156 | 0.4 angstrom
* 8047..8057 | -0.1 angstrom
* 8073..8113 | -0.5 angstrom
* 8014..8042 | 0.3 angstrom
